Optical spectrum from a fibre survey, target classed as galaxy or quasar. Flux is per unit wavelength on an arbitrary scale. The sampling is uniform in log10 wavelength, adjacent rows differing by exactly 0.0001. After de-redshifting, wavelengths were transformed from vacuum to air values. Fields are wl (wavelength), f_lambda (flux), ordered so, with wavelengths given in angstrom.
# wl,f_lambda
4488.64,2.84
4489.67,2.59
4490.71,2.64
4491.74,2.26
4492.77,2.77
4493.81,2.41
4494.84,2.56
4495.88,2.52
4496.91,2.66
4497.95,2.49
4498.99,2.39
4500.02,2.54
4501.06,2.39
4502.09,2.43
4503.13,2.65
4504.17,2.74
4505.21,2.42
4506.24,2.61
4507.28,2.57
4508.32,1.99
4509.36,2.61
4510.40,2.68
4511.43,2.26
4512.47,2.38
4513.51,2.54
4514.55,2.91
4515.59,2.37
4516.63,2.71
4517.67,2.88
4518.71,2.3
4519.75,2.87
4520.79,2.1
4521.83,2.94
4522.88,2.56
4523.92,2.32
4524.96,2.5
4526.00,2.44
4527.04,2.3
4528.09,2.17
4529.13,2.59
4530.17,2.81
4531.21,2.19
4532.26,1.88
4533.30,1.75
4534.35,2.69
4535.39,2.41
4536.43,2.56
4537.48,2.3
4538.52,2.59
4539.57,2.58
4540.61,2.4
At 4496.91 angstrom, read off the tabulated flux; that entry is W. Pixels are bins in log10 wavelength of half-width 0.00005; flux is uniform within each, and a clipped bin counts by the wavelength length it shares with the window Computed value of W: 2.66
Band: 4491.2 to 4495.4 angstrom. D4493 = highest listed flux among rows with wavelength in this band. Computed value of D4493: 2.77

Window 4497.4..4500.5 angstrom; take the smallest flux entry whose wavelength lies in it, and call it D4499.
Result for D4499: 2.39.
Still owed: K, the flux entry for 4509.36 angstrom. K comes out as 2.61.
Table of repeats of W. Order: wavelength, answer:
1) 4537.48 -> 2.3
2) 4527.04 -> 2.3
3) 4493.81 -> 2.41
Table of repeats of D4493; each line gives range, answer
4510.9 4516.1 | 2.91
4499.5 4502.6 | 2.54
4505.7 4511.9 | 2.68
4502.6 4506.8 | 2.74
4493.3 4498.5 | 2.66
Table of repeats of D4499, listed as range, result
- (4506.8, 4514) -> 1.99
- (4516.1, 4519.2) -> 2.3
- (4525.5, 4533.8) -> 1.75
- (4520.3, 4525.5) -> 2.1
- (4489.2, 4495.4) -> 2.26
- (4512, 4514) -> 2.38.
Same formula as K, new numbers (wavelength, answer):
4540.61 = 2.4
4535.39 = 2.41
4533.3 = 1.75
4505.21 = 2.42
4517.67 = 2.88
